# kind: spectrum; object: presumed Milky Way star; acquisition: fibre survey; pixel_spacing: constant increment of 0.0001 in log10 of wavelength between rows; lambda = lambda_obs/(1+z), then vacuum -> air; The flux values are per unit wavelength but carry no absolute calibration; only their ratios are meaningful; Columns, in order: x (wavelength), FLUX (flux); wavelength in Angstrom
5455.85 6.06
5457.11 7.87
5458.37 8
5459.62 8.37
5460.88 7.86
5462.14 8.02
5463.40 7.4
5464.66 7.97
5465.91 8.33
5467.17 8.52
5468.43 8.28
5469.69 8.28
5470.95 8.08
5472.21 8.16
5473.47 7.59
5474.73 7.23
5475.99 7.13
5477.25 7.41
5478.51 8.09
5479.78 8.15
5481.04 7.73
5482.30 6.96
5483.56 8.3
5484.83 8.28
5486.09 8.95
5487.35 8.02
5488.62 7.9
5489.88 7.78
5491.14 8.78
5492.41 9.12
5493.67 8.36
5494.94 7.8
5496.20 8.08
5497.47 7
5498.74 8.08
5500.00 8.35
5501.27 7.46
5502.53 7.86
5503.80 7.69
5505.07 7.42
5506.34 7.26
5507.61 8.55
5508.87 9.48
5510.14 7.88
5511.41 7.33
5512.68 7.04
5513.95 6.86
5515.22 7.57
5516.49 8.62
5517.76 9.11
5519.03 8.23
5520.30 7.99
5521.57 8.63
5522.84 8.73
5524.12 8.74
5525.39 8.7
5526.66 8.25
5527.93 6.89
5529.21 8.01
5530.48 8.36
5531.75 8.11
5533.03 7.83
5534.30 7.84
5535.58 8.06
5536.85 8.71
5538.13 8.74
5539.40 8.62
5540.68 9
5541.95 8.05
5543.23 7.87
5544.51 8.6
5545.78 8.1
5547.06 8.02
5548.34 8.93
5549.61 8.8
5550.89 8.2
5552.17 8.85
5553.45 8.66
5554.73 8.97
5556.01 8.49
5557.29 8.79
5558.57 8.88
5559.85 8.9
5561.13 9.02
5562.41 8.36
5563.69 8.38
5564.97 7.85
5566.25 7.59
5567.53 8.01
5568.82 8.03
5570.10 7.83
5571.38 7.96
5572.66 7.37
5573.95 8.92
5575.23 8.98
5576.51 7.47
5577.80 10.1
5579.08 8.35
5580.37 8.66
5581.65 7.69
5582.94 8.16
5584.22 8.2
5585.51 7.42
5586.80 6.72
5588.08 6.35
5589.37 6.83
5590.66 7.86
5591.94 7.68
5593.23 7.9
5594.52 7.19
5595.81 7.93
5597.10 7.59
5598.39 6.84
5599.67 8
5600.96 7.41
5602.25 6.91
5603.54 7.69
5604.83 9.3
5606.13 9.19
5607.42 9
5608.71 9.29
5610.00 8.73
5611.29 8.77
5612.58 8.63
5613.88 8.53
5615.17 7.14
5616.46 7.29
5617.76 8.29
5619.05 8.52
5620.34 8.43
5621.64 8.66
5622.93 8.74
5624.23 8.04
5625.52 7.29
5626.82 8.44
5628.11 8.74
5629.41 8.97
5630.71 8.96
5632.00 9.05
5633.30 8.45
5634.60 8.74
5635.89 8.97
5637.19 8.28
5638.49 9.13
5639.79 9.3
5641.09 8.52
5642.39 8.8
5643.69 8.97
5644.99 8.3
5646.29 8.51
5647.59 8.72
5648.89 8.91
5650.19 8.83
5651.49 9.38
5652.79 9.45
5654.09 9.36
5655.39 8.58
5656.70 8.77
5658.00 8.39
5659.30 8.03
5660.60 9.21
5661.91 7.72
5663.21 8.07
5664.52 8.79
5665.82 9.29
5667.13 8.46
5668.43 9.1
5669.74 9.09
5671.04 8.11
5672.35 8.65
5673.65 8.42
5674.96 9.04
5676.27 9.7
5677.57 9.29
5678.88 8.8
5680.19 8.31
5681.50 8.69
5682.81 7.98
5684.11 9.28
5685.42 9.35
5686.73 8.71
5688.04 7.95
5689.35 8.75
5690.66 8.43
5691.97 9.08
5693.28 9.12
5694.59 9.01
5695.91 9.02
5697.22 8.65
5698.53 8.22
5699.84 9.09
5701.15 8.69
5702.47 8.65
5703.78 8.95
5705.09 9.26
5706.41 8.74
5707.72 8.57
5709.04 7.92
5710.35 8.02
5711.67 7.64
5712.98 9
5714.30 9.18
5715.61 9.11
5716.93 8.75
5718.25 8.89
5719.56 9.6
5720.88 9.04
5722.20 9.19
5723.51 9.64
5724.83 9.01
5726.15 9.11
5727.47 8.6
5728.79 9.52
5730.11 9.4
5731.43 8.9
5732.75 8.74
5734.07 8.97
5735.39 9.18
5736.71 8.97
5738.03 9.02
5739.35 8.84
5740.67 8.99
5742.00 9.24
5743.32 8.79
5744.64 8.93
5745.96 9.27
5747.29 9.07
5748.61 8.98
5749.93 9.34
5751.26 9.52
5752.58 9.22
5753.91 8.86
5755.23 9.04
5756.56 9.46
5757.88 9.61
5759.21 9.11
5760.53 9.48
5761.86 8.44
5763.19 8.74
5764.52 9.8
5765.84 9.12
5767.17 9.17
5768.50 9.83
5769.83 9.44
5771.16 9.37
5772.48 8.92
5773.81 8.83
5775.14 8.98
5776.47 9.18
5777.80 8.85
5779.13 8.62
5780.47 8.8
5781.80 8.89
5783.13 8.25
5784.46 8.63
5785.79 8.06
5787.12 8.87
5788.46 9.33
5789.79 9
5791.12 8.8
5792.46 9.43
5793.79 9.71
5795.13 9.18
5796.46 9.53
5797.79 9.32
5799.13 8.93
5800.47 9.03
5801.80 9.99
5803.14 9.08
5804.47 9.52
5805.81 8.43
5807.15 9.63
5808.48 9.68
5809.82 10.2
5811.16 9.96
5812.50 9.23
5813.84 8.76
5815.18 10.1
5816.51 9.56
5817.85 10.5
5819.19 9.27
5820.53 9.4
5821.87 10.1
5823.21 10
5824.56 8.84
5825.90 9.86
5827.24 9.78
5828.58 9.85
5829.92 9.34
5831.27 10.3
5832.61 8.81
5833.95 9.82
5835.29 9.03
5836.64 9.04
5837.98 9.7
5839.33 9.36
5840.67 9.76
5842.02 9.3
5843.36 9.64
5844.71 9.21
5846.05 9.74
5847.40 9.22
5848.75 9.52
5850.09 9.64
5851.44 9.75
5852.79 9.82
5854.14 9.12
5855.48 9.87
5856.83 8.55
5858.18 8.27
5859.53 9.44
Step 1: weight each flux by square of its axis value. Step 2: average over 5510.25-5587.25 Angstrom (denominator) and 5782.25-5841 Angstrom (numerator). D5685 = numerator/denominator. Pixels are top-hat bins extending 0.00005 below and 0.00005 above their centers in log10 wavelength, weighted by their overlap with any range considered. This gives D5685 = 1.25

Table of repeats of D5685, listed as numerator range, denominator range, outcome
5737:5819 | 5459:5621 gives 1.23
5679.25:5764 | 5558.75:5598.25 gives 1.18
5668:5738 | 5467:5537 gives 1.19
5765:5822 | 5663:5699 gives 1.10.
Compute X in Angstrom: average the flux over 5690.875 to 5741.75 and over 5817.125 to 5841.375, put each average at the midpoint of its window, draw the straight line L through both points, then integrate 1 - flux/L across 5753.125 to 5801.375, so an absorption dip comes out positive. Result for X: 1.0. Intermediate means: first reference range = 8.9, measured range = 9.08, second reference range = 9.59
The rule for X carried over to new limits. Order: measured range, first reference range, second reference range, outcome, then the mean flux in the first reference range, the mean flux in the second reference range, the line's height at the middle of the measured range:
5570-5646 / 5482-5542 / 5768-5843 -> 2.5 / 8.12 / 9.32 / 8.51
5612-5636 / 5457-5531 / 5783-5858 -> 0.5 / 8.02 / 9.4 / 8.57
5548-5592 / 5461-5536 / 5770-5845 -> 0.5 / 8.01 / 9.32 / 8.31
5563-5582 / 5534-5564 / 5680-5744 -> 0.8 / 8.54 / 8.86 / 8.59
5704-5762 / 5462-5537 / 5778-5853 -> 0.1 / 8.02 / 9.37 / 9.02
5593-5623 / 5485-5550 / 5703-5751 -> 1.2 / 8.16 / 8.96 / 8.51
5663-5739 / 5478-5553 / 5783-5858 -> 0.6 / 8.15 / 9.4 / 8.91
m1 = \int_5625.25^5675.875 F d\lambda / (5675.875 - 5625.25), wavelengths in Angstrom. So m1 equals 8.73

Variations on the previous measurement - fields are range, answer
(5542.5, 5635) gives 8.23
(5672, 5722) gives 8.78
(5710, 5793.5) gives 9.03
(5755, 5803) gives 9.1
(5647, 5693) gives 8.77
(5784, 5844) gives 9.42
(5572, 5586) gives 8.31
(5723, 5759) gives 9.12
